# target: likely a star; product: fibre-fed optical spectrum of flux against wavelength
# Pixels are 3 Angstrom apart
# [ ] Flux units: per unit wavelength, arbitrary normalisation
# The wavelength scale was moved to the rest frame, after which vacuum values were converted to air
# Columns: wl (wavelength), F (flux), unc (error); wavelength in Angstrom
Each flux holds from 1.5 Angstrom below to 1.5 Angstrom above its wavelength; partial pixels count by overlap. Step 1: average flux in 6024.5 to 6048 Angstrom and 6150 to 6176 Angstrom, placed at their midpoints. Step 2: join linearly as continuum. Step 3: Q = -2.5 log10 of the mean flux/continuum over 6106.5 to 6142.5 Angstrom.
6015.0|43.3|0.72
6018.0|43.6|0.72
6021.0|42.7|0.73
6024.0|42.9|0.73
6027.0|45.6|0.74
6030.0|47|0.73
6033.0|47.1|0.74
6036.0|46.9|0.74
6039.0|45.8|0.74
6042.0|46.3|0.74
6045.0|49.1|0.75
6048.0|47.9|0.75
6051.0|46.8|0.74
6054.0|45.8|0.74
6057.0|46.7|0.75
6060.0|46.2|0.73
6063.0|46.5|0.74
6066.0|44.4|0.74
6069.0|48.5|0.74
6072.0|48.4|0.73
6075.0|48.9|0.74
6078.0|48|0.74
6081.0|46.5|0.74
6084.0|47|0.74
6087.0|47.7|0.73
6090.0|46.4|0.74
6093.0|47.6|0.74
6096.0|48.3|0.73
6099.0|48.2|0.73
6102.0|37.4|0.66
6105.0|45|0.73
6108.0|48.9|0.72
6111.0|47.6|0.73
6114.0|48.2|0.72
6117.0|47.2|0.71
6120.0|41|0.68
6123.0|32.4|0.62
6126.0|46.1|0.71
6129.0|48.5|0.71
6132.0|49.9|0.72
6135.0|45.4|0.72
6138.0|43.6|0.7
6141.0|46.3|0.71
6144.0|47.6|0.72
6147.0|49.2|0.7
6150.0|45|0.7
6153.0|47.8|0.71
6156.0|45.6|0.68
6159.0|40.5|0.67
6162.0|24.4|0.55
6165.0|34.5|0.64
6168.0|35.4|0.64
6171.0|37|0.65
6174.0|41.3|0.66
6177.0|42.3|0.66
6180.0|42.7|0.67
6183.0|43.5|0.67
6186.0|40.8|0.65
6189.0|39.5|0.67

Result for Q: -0.11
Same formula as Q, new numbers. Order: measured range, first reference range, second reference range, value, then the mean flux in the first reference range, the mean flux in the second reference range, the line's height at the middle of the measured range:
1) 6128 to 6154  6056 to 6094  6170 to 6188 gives -0.08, 47.1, 41.3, 43.5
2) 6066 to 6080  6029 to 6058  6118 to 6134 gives -0.05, 46.9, 43.8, 45.8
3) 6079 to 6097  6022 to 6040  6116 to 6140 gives -0.06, 45.8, 44.2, 44.9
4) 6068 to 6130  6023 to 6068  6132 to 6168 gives -0.04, 46.4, 42.7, 44.5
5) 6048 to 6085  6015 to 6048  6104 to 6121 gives -0.02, 45.7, 46.5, 46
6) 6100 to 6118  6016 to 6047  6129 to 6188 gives -0.05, 45.7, 42.4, 43.7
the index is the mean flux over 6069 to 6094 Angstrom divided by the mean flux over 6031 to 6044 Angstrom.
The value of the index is 1.02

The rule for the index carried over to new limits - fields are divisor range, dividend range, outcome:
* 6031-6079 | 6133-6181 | 0.89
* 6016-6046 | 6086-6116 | 1.02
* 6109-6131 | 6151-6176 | 0.86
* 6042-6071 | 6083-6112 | 0.99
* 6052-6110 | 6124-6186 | 0.92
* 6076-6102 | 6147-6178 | 0.85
